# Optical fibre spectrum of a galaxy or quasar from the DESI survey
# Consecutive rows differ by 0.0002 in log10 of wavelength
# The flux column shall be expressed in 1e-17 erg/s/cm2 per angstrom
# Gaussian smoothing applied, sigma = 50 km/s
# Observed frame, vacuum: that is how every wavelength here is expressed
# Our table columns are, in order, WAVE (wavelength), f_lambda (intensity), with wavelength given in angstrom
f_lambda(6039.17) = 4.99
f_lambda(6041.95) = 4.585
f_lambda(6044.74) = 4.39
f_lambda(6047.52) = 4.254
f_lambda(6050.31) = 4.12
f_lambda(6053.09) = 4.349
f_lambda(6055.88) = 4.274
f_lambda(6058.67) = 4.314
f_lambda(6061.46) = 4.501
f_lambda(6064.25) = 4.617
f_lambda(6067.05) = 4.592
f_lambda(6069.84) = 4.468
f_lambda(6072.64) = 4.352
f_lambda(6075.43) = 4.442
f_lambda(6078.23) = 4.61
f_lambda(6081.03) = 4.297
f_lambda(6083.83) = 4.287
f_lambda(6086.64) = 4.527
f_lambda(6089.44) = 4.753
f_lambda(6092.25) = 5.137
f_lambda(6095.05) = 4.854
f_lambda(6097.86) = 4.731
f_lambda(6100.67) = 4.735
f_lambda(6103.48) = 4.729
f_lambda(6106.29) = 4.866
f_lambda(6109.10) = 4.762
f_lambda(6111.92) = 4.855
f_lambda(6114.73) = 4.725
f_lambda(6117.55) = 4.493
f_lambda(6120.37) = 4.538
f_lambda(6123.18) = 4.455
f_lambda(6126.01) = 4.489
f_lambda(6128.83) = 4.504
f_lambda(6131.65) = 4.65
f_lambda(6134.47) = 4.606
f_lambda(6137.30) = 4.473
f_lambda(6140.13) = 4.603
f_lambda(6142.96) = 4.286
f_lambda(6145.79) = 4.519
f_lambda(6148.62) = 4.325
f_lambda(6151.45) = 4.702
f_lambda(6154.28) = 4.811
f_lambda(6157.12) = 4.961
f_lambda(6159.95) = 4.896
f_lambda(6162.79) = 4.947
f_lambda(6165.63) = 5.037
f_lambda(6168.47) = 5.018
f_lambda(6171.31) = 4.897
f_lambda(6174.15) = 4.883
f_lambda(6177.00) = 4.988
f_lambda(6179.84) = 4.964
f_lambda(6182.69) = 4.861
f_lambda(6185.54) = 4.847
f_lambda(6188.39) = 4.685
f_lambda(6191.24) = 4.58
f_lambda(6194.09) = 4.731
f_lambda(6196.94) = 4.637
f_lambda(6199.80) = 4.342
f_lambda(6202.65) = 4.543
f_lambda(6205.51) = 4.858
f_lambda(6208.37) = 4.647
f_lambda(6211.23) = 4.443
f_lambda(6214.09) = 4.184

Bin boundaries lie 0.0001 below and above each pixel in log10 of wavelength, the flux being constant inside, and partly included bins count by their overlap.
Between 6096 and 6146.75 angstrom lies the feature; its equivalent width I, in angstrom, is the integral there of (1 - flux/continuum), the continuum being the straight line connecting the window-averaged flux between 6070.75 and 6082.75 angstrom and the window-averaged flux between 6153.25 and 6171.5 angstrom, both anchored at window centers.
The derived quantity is 0.82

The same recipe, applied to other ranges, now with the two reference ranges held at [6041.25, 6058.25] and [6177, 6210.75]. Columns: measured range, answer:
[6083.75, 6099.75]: -1.16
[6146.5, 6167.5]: -0.91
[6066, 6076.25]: -0.20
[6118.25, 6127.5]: 0.04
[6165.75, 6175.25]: -0.63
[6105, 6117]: -0.80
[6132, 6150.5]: 0.31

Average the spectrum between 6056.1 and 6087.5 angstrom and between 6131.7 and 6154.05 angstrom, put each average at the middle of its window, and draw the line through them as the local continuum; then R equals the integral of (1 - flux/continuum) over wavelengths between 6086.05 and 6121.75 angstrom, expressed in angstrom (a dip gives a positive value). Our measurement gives -2.1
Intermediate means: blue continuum 4.45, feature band 4.75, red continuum 4.53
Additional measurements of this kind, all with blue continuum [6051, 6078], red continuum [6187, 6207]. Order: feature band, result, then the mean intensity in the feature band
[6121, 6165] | -0.7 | 4.62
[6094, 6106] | -0.8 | 4.77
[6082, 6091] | -0.1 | 4.52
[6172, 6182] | -0.7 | 4.93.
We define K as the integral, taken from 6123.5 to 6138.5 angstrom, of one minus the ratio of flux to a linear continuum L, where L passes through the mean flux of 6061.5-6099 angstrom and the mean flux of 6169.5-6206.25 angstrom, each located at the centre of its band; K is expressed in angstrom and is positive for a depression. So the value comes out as 0.4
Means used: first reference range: 4.59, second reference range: 4.76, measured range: 4.54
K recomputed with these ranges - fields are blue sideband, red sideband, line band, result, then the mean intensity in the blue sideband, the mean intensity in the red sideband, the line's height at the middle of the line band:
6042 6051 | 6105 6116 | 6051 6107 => 0.0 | 4.31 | 4.8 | 4.56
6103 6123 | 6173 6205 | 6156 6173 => -0.9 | 4.69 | 4.73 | 4.72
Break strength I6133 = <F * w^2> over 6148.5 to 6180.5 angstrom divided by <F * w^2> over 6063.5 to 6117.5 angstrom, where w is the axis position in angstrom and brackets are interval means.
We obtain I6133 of 1.08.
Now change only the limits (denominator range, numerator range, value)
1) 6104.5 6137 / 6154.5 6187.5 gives 1.08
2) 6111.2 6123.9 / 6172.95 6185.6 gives 1.09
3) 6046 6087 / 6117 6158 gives 1.06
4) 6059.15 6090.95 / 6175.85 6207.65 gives 1.09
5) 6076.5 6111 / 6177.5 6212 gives 1.03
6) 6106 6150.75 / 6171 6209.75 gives 1.06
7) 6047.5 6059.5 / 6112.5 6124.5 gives 1.10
